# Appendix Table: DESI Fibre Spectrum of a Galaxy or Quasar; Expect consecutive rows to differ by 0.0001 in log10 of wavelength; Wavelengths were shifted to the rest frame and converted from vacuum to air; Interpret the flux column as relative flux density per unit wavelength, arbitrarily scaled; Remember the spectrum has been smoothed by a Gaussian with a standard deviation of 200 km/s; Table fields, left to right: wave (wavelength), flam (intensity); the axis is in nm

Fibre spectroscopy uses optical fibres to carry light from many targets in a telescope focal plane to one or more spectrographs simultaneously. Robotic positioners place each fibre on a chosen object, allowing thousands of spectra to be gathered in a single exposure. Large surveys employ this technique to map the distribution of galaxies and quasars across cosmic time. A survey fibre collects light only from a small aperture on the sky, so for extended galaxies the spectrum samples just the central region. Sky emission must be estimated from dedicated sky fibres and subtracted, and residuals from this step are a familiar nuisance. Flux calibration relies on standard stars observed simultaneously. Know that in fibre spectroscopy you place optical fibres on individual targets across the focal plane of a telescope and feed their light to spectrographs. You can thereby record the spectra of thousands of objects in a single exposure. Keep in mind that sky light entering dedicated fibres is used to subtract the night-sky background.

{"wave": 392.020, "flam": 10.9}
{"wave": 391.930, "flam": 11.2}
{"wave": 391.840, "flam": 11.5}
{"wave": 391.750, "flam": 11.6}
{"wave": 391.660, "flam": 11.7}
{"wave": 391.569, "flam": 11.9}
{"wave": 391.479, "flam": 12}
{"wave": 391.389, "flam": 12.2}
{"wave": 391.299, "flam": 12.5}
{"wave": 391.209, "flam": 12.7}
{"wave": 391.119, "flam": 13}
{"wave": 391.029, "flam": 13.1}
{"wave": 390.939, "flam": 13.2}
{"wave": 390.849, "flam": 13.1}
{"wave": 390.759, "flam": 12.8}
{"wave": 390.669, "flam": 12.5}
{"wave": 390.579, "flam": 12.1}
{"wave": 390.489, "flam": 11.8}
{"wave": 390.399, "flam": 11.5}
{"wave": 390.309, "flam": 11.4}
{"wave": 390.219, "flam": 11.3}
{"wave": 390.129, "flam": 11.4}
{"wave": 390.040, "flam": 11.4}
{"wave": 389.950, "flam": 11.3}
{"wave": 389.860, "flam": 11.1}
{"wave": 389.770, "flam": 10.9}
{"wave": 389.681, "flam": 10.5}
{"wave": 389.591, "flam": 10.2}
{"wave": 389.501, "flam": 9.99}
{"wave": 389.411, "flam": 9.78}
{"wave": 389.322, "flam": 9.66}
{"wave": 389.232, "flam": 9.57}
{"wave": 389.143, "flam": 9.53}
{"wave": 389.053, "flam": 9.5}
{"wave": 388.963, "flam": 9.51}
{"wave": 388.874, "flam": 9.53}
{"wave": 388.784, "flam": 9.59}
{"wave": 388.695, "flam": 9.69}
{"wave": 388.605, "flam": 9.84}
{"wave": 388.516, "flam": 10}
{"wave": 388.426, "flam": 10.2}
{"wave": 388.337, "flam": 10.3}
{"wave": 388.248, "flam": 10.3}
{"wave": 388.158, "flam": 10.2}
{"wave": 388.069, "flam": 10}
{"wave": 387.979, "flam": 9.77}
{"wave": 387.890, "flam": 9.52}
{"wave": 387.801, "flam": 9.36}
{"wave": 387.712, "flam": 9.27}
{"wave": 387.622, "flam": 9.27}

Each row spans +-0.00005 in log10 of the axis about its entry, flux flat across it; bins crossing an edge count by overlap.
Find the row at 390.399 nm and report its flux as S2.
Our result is 11.5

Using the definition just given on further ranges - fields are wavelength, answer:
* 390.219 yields 11.3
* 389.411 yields 9.78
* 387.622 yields 9.27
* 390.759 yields 12.8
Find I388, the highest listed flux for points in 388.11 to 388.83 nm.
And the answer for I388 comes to 10.3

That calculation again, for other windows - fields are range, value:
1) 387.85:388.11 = 10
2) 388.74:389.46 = 9.78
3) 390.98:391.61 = 13.1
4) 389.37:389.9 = 11.1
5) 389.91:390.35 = 11.4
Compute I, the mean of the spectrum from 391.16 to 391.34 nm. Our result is 12.6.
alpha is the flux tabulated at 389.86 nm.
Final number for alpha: 11.1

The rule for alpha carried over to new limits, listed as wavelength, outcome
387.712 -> 9.27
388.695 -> 9.69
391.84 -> 11.5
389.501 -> 9.99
